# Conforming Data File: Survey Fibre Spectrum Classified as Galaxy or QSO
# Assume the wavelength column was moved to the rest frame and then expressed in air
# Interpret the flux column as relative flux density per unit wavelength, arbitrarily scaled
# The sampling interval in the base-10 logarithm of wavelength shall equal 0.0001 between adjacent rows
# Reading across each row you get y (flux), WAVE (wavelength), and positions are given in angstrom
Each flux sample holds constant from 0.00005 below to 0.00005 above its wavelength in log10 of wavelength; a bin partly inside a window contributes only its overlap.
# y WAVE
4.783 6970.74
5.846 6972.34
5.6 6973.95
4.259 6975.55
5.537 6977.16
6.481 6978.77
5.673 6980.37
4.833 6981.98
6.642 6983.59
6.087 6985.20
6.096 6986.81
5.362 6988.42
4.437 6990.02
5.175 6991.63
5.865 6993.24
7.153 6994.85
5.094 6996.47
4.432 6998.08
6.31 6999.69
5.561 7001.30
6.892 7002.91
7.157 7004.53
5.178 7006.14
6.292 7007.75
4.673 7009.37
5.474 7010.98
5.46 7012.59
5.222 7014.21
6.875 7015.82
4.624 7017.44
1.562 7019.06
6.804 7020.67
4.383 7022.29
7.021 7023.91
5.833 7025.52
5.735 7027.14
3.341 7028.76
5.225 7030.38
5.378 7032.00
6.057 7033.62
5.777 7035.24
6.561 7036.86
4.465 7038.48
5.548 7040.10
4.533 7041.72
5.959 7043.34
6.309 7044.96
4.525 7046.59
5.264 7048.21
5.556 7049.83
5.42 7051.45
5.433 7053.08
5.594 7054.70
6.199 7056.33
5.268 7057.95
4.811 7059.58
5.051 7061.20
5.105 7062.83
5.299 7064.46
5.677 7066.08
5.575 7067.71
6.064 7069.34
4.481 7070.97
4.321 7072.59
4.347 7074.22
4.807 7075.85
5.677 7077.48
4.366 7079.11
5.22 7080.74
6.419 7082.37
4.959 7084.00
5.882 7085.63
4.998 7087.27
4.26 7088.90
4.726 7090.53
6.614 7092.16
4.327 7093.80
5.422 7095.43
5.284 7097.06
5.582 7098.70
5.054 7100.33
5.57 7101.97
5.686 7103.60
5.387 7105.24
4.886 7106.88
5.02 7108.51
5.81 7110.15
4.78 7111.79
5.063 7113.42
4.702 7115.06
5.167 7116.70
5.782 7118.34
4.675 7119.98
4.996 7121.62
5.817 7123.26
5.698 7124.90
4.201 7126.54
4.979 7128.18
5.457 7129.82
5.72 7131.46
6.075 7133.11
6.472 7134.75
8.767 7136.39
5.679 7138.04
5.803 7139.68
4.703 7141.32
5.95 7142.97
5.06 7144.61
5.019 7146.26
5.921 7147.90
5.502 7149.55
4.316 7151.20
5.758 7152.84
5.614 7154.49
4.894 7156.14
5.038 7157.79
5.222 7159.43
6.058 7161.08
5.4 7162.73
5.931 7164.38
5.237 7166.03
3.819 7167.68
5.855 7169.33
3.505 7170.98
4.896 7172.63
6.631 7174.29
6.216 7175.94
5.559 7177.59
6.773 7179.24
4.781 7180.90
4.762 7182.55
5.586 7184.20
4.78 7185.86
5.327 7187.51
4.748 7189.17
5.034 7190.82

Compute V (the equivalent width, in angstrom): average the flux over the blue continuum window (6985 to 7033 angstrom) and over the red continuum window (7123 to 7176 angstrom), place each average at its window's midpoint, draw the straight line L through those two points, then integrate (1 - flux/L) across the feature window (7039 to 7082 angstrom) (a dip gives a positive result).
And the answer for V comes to 1.8 angstrom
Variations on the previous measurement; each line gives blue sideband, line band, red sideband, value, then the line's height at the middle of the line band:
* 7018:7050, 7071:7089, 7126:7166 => 1.23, 5.4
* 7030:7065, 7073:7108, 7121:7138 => 2.69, 5.63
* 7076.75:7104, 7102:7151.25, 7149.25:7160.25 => -2.16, 5.23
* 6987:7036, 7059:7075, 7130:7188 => 1.21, 5.49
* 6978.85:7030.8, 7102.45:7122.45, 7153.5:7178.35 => 0.83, 5.39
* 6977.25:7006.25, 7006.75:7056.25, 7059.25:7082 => 0.61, 5.45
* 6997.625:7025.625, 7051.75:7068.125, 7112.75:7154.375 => 0.39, 5.53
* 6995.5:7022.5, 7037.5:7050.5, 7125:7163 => 0.45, 5.47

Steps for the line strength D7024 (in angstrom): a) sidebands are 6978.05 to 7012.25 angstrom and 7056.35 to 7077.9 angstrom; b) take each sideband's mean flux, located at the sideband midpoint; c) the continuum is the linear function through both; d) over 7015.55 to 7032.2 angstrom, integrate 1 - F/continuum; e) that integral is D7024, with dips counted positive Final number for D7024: 1.2 angstrom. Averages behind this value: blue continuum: 5.75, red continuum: 5.14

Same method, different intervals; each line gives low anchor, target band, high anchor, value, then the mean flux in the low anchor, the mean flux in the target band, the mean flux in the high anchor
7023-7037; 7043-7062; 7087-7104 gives 0.1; 5.61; 5.44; 5.23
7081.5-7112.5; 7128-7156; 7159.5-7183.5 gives -1.8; 5.3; 5.69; 5.38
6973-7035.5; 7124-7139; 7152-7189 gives -1.4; 5.52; 5.89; 5.34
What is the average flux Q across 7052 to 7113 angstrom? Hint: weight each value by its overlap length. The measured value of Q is 5.24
